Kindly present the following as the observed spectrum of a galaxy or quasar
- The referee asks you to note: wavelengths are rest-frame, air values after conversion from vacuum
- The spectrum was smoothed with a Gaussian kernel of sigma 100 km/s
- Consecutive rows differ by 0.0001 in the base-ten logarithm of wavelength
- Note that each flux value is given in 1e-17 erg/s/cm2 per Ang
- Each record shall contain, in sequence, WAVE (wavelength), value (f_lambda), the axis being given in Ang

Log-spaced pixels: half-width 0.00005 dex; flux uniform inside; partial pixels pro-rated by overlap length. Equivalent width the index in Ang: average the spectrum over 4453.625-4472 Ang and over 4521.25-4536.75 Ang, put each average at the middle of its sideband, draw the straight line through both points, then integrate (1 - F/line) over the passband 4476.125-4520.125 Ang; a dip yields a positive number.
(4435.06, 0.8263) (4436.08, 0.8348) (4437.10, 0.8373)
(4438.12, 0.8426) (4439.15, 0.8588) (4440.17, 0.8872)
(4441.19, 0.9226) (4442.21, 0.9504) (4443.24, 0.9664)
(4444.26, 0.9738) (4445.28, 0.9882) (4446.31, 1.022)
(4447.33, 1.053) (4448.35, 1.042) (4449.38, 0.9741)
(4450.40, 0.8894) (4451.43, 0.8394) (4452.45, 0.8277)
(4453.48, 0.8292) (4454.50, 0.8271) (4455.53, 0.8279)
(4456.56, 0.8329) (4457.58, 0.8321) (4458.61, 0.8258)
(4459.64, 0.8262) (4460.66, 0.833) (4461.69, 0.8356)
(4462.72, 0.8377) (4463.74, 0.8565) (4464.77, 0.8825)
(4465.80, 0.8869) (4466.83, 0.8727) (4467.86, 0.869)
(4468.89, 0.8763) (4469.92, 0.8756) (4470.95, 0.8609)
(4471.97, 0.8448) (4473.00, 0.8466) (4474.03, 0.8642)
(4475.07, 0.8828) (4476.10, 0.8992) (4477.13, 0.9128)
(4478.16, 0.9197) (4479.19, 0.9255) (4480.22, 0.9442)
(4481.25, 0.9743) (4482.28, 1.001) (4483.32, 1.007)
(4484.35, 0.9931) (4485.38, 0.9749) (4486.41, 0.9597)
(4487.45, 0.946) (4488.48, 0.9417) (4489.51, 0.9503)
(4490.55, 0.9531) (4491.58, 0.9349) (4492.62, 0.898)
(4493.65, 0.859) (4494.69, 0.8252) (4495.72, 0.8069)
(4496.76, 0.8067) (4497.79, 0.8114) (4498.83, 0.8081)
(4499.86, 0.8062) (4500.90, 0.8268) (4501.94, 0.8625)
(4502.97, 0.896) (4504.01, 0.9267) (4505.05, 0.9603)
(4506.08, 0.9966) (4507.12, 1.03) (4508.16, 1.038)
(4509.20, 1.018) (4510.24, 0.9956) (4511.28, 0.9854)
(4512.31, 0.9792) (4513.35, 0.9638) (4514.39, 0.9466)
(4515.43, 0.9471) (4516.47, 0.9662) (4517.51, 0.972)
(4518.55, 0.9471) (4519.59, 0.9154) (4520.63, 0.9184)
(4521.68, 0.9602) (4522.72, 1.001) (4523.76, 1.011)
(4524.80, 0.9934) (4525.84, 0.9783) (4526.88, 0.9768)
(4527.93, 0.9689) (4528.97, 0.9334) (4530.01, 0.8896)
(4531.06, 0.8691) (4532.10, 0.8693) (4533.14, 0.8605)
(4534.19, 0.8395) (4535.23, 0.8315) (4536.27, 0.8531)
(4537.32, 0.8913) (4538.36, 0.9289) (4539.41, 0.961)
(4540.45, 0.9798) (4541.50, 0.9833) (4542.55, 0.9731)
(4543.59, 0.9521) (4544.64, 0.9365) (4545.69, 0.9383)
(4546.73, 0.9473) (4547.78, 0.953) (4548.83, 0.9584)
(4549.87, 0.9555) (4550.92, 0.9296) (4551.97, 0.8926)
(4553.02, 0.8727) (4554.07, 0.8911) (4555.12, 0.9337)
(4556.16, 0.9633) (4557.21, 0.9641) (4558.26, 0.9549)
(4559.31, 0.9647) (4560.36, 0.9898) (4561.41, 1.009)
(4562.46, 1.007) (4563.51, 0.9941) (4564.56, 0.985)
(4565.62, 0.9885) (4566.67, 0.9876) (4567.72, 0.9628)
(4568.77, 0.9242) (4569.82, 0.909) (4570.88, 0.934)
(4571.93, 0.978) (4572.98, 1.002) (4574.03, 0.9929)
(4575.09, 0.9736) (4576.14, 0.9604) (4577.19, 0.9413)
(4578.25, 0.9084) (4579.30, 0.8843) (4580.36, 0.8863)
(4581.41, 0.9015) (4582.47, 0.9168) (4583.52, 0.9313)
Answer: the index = -2.11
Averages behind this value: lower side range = 0.85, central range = 0.932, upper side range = 0.923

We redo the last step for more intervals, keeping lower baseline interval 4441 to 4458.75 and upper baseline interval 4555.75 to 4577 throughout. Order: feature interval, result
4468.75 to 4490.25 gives 0.09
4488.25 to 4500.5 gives 0.93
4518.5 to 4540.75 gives 0.66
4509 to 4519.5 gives -0.25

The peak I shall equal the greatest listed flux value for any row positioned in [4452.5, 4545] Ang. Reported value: 1.038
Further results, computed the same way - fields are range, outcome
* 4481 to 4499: 1.007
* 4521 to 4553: 1.011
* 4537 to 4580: 1.009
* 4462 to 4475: 0.8869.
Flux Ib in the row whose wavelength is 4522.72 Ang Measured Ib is 1.001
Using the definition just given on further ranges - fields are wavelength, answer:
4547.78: 0.953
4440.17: 0.8872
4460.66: 0.833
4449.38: 0.9741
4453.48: 0.8292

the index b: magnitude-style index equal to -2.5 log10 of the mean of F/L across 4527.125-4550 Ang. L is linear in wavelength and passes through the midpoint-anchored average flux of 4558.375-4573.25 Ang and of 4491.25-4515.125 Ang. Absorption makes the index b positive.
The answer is 0.029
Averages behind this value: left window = 0.912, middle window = 0.922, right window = 0.973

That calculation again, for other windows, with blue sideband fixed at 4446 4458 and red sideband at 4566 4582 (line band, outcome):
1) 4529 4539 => 0.065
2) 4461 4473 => 0.051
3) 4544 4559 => -0.001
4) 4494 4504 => 0.103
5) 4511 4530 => -0.045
